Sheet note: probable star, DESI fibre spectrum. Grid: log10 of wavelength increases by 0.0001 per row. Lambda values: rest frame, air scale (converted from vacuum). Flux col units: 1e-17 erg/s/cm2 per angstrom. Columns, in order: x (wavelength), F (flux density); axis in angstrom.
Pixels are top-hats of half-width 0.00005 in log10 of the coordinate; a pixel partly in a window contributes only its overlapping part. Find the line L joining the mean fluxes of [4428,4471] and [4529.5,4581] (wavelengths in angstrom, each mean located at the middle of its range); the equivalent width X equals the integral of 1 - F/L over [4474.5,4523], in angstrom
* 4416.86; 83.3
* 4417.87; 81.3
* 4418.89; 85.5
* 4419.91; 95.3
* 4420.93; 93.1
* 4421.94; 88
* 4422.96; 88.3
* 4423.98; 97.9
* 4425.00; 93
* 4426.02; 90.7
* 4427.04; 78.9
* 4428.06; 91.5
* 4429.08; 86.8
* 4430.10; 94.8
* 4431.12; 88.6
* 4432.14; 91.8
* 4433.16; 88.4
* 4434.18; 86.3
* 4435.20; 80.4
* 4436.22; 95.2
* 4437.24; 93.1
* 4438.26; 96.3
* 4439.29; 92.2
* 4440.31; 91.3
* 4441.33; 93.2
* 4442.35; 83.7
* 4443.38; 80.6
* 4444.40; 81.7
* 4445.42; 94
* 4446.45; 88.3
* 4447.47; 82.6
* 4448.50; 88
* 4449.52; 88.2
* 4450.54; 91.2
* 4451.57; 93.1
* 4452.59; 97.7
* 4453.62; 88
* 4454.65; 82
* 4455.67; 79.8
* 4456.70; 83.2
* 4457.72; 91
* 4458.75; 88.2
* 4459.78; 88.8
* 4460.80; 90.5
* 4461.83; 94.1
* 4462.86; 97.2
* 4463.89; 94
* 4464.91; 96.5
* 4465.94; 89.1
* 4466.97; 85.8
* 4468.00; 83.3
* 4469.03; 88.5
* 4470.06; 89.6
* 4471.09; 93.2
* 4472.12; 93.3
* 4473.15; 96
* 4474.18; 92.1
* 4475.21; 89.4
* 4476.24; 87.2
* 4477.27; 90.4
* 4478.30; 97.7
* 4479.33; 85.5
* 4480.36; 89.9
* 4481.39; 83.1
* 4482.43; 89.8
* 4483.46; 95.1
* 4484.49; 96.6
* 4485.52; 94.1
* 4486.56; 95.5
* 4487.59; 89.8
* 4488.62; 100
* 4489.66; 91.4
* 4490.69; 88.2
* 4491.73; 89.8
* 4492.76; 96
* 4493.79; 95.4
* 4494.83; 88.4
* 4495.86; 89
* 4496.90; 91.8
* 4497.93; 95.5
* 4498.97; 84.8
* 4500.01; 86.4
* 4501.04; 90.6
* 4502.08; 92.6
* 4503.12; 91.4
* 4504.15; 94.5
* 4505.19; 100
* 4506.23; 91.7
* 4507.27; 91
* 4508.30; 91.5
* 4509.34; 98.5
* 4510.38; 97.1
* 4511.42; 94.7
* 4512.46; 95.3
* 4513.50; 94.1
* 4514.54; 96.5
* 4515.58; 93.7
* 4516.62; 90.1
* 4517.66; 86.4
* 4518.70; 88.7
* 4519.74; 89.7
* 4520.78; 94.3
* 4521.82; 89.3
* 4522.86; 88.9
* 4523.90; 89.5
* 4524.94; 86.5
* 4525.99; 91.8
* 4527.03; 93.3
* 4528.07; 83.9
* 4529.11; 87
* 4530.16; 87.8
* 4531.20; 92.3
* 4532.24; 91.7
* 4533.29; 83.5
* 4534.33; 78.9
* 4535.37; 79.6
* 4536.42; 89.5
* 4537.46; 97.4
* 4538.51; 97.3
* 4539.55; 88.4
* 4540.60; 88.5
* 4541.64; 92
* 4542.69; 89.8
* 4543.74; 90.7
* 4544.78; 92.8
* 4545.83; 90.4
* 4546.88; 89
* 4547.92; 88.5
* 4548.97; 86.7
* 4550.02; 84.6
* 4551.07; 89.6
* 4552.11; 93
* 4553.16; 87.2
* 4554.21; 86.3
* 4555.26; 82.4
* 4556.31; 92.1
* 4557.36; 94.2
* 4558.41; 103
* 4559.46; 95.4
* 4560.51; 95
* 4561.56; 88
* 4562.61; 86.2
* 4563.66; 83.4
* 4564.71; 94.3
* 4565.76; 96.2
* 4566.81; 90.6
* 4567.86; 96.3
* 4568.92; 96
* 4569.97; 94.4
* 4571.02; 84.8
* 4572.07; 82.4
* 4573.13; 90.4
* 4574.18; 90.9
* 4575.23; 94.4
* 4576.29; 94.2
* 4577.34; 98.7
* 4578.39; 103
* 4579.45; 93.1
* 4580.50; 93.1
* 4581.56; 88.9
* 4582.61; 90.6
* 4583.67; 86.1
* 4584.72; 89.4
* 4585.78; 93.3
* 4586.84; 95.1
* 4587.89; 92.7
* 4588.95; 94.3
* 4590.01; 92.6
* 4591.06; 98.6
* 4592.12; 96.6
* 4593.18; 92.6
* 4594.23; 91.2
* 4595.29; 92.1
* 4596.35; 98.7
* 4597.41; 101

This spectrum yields -1.1 angstrom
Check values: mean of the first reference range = 89.3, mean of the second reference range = 90.8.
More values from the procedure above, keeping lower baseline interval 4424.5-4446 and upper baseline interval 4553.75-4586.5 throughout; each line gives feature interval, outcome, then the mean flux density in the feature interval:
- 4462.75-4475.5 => -0.2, 91.2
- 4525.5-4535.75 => 0.5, 87.1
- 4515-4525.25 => 0.1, 89.9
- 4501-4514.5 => -0.5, 94.2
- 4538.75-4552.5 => 0.3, 89.7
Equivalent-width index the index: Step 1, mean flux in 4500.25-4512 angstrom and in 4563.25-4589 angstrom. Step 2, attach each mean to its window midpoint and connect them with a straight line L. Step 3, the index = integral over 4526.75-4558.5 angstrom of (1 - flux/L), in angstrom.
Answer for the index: 1.3 angstrom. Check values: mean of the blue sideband 93.8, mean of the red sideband 92.3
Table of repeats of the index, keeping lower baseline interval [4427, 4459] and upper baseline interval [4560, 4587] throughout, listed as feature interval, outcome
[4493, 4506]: -0.26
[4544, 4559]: 0.21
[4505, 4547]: -0.05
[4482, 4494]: -0.50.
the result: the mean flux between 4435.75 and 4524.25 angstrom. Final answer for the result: 91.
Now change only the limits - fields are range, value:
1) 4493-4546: 90.9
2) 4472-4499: 91.8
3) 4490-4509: 91.7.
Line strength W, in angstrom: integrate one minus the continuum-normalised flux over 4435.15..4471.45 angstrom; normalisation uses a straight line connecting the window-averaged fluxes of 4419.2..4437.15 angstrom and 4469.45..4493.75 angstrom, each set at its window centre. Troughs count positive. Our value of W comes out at 0.6 angstrom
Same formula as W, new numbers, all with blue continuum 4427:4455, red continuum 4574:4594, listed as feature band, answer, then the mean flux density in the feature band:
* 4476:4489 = -0.2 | 92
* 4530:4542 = 0.4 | 89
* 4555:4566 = 0.1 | 92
